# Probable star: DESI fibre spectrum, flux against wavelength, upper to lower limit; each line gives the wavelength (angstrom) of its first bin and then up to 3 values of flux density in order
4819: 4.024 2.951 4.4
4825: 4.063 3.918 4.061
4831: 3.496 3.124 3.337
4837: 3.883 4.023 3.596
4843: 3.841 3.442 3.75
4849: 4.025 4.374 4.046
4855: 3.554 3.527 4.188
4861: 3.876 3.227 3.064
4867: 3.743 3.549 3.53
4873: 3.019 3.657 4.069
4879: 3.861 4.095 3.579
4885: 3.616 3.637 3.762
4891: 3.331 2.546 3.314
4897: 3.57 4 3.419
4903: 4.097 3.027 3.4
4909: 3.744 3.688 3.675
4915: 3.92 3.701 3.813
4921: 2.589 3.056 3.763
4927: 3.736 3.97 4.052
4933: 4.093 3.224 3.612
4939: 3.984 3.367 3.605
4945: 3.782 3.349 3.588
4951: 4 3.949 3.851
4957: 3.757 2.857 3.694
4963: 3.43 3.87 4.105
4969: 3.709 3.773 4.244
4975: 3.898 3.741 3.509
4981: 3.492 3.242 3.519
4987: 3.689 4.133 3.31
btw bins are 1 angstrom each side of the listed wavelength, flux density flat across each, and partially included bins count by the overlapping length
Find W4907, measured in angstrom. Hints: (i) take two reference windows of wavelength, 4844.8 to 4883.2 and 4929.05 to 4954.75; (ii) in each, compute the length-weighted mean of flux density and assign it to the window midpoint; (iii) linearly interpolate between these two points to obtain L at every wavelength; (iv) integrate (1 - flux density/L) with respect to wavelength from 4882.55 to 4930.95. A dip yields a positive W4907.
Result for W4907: 2.3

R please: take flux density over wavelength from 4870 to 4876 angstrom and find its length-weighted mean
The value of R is 3.4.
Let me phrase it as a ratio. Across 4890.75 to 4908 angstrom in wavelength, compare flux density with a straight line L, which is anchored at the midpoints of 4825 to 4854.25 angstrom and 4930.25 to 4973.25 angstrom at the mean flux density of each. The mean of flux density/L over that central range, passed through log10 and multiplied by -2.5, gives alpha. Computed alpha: 0.101 mag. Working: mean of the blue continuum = 3.79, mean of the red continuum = 3.71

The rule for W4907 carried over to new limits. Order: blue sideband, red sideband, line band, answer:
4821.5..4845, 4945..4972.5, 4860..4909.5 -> 2.5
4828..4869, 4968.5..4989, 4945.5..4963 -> 0.4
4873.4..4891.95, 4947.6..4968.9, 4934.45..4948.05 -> 0.5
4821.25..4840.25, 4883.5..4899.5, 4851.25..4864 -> -0.5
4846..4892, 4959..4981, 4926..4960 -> 0.3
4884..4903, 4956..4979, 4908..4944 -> -0.5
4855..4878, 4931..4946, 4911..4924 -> 0.7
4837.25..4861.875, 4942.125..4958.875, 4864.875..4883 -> 0.8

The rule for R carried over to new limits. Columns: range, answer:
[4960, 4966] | 3.66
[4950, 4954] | 3.97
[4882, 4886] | 3.6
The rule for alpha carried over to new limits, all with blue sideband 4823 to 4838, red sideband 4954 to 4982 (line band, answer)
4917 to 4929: 0.08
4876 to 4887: -0.03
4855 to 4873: 0.05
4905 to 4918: 0.03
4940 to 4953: 0.02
